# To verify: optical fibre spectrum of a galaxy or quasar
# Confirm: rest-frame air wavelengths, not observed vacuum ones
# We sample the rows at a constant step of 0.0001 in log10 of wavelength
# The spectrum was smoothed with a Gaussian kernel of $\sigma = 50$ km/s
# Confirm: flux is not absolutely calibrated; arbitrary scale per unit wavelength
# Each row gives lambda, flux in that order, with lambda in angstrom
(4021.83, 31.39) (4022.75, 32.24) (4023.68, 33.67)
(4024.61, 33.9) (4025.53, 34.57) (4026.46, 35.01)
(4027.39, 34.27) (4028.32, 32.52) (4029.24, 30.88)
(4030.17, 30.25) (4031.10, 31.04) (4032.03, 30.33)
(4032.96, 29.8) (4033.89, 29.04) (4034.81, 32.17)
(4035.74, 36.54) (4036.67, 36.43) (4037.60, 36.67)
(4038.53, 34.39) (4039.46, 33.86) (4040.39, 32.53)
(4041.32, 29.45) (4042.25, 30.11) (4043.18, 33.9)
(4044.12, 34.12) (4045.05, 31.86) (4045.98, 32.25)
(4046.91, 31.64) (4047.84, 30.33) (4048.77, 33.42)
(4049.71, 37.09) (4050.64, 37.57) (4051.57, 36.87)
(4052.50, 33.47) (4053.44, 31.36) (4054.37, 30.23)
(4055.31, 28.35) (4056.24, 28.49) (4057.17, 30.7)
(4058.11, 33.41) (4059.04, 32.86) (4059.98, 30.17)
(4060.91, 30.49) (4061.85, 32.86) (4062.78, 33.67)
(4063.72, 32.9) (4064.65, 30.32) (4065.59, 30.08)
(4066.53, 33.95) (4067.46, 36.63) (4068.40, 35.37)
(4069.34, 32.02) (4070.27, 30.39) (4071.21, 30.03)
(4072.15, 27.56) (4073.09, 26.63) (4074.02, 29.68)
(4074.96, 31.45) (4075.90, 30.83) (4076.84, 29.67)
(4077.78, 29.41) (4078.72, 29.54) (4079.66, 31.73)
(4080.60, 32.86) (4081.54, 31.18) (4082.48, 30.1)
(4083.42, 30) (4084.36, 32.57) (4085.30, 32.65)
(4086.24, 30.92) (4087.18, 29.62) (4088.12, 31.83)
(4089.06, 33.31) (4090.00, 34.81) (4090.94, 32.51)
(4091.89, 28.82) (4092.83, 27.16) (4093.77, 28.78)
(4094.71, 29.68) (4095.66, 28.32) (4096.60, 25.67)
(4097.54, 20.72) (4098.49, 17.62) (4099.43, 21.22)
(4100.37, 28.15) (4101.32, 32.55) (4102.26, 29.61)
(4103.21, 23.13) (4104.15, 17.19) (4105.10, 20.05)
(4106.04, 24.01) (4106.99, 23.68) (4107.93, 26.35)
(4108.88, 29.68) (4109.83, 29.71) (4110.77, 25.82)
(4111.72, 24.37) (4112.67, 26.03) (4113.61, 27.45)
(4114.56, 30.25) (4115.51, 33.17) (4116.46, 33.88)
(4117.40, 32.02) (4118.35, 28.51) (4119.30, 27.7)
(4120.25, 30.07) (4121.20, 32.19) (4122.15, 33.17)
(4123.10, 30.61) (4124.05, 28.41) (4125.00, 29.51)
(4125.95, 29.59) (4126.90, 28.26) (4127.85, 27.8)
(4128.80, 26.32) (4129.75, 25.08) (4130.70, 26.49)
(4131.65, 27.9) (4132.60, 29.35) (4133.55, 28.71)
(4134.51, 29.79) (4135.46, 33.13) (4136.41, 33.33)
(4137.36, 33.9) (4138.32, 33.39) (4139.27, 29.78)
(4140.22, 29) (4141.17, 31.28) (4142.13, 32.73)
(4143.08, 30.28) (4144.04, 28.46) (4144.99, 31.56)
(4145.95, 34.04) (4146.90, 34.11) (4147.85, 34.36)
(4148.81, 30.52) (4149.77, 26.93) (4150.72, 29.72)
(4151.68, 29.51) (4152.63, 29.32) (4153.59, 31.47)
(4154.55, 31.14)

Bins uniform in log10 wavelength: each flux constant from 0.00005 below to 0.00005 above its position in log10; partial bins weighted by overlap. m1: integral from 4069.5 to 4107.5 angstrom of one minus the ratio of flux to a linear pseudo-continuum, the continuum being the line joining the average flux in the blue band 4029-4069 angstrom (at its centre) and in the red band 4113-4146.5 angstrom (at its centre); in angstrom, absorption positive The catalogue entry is 3.62 angstrom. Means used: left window 32.5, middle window 28.4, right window 30.2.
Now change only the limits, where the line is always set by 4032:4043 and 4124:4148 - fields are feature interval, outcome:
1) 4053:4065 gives 0.4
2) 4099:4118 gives 2.5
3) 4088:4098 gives 0.7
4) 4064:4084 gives 0.5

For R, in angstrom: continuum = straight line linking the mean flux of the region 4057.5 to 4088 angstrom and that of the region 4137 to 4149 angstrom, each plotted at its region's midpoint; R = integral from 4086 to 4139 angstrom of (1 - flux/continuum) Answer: 5.3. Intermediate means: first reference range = 31.3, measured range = 28.4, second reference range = 31.8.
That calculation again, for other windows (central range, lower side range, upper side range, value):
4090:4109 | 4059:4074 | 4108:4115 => 1.8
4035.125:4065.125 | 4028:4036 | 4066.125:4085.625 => -1.5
